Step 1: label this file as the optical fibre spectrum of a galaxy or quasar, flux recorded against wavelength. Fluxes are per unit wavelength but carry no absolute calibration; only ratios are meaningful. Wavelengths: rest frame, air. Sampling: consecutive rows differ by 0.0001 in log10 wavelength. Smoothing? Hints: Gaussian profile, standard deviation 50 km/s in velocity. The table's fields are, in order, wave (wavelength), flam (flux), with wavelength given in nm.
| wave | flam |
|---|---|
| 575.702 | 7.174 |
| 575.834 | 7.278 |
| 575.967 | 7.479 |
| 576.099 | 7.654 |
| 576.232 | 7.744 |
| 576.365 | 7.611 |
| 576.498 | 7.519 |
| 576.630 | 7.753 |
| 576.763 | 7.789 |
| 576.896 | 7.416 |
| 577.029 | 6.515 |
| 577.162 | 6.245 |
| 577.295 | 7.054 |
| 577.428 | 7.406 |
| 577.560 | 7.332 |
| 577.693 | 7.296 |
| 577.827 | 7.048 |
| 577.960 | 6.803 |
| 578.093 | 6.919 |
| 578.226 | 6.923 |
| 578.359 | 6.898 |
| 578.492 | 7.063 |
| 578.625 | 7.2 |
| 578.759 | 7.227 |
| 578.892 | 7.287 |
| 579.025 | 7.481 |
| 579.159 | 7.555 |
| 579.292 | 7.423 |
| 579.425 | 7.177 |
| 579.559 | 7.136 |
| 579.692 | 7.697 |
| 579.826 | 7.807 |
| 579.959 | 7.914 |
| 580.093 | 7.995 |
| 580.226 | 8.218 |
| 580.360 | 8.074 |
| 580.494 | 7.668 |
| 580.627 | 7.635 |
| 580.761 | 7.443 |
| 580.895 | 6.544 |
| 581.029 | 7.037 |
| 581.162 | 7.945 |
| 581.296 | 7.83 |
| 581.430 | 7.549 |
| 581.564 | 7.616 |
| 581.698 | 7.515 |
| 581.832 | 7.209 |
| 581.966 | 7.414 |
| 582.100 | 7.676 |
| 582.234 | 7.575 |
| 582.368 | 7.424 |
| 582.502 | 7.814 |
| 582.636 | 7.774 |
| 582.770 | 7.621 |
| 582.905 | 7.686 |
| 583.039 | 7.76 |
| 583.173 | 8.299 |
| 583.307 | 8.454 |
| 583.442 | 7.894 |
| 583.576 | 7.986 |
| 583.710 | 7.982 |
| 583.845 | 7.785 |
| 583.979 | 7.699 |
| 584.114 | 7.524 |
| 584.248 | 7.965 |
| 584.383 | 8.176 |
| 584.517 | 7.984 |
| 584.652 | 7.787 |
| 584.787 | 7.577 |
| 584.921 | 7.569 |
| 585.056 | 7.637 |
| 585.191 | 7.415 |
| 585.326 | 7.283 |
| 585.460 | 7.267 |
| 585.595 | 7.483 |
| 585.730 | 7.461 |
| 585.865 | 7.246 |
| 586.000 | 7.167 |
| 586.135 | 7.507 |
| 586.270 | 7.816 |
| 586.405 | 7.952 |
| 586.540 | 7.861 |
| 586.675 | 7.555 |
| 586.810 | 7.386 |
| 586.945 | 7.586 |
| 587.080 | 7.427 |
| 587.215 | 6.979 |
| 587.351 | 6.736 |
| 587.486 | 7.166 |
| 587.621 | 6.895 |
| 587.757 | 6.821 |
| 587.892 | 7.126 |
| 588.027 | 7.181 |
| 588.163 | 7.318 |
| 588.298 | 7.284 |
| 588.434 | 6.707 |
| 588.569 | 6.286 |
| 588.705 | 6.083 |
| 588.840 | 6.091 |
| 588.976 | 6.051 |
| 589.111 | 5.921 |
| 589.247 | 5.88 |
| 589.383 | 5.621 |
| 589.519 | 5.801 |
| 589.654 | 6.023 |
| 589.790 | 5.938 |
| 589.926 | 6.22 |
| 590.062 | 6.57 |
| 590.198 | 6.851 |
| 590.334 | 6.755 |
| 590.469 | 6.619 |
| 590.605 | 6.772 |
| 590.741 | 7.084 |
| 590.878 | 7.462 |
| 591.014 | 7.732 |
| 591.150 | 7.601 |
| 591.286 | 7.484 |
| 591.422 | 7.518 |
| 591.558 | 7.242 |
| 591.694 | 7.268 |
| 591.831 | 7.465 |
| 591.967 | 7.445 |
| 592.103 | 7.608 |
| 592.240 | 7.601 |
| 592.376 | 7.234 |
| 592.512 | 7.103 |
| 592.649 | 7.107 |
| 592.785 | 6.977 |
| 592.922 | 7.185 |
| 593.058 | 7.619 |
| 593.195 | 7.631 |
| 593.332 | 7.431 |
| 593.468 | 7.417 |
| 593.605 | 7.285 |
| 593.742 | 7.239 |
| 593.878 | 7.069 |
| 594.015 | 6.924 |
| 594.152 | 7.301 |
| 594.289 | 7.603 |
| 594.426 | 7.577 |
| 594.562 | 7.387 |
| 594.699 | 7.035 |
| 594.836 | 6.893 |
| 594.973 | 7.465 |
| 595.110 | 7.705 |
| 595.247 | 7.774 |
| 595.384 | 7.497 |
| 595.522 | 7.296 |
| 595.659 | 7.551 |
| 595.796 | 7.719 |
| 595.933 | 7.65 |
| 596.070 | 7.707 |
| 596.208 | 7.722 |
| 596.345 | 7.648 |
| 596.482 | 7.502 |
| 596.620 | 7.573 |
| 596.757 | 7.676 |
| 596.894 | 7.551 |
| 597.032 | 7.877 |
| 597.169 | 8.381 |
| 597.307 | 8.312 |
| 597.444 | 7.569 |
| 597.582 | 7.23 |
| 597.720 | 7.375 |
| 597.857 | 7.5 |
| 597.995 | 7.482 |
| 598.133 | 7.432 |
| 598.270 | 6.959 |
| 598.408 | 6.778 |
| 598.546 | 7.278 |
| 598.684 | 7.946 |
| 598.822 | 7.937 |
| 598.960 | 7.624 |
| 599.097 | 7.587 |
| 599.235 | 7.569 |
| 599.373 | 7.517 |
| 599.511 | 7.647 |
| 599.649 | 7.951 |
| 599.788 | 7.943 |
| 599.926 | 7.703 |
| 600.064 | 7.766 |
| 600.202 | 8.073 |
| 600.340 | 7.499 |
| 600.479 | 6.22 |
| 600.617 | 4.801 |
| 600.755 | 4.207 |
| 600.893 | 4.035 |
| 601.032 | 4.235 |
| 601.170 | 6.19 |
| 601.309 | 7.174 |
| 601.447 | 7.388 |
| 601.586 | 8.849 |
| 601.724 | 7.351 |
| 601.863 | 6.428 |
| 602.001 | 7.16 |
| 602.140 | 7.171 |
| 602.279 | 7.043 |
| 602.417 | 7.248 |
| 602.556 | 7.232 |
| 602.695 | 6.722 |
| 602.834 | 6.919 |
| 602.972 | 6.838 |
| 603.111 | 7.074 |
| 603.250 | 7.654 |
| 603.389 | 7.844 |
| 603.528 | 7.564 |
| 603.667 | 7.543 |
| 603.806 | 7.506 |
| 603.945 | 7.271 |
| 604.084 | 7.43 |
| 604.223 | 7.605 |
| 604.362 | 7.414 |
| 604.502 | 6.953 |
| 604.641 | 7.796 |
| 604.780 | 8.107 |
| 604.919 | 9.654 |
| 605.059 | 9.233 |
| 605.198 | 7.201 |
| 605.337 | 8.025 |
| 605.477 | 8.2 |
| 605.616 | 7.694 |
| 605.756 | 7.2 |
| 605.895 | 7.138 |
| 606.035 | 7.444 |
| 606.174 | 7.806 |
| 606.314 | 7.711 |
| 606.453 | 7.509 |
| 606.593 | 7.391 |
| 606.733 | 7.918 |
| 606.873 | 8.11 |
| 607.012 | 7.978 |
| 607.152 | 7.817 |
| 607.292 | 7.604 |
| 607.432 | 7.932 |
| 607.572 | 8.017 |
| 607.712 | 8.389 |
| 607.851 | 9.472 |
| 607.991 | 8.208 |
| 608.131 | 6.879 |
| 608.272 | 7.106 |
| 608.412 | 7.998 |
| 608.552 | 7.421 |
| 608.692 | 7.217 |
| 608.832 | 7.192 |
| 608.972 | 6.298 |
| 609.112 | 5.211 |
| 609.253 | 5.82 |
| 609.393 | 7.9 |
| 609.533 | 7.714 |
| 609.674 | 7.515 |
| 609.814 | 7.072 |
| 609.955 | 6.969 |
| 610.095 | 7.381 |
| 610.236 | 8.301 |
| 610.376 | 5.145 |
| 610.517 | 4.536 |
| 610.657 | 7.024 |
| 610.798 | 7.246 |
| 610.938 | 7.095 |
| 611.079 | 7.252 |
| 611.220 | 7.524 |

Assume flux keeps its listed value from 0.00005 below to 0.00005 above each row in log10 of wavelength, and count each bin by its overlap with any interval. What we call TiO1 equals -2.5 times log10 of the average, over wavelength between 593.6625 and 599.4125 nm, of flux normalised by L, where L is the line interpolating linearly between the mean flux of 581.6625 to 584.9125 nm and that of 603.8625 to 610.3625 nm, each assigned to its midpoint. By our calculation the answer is 0.02 mag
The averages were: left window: 7.77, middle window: 7.51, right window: 7.59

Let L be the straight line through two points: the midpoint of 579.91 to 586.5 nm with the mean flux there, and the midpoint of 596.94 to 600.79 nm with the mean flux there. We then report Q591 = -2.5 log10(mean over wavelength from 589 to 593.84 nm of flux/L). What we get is 0.08 mag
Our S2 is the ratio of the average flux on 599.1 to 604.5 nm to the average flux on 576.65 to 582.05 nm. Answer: 0.96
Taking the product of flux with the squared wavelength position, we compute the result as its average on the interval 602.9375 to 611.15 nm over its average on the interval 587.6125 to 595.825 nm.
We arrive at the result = 1.12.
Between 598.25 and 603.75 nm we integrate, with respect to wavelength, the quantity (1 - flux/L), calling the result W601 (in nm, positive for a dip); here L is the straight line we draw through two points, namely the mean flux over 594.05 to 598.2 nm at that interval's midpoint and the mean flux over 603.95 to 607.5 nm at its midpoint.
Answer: 0.43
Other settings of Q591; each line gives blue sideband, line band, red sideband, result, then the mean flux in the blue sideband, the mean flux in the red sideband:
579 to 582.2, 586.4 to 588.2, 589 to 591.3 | -0.06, 7.57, 6.58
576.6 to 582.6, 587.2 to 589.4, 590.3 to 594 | 0.11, 7.39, 7.3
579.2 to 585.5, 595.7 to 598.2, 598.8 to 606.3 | -0.04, 7.67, 7.29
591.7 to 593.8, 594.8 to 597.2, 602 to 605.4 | -0.03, 7.35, 7.54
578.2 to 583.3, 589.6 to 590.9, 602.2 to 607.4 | 0.15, 7.55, 7.61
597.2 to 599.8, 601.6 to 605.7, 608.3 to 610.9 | -0.04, 7.56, 6.9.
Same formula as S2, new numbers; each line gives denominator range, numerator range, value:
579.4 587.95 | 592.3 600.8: 0.98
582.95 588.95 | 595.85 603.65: 0.97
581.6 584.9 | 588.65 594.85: 0.90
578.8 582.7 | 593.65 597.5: 1.00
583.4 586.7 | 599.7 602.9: 0.88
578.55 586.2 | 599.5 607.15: 0.96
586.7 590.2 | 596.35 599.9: 1.15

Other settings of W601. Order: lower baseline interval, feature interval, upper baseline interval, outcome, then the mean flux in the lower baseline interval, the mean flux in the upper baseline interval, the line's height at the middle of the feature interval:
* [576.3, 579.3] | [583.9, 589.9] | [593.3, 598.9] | 0.21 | 7.2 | 7.49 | 7.35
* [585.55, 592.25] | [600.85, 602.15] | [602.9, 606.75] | 0.16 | 6.99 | 7.67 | 7.52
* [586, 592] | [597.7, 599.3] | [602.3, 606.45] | -0.03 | 6.93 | 7.58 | 7.33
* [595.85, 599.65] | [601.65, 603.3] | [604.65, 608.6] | 0.15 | 7.6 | 7.9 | 7.76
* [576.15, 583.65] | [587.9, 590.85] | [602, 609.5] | 0.41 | 7.48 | 7.54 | 7.5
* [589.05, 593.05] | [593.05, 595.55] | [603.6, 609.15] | -0.10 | 6.91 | 7.68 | 7.08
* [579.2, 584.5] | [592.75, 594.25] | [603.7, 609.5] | 0.07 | 7.69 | 7.63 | 7.66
